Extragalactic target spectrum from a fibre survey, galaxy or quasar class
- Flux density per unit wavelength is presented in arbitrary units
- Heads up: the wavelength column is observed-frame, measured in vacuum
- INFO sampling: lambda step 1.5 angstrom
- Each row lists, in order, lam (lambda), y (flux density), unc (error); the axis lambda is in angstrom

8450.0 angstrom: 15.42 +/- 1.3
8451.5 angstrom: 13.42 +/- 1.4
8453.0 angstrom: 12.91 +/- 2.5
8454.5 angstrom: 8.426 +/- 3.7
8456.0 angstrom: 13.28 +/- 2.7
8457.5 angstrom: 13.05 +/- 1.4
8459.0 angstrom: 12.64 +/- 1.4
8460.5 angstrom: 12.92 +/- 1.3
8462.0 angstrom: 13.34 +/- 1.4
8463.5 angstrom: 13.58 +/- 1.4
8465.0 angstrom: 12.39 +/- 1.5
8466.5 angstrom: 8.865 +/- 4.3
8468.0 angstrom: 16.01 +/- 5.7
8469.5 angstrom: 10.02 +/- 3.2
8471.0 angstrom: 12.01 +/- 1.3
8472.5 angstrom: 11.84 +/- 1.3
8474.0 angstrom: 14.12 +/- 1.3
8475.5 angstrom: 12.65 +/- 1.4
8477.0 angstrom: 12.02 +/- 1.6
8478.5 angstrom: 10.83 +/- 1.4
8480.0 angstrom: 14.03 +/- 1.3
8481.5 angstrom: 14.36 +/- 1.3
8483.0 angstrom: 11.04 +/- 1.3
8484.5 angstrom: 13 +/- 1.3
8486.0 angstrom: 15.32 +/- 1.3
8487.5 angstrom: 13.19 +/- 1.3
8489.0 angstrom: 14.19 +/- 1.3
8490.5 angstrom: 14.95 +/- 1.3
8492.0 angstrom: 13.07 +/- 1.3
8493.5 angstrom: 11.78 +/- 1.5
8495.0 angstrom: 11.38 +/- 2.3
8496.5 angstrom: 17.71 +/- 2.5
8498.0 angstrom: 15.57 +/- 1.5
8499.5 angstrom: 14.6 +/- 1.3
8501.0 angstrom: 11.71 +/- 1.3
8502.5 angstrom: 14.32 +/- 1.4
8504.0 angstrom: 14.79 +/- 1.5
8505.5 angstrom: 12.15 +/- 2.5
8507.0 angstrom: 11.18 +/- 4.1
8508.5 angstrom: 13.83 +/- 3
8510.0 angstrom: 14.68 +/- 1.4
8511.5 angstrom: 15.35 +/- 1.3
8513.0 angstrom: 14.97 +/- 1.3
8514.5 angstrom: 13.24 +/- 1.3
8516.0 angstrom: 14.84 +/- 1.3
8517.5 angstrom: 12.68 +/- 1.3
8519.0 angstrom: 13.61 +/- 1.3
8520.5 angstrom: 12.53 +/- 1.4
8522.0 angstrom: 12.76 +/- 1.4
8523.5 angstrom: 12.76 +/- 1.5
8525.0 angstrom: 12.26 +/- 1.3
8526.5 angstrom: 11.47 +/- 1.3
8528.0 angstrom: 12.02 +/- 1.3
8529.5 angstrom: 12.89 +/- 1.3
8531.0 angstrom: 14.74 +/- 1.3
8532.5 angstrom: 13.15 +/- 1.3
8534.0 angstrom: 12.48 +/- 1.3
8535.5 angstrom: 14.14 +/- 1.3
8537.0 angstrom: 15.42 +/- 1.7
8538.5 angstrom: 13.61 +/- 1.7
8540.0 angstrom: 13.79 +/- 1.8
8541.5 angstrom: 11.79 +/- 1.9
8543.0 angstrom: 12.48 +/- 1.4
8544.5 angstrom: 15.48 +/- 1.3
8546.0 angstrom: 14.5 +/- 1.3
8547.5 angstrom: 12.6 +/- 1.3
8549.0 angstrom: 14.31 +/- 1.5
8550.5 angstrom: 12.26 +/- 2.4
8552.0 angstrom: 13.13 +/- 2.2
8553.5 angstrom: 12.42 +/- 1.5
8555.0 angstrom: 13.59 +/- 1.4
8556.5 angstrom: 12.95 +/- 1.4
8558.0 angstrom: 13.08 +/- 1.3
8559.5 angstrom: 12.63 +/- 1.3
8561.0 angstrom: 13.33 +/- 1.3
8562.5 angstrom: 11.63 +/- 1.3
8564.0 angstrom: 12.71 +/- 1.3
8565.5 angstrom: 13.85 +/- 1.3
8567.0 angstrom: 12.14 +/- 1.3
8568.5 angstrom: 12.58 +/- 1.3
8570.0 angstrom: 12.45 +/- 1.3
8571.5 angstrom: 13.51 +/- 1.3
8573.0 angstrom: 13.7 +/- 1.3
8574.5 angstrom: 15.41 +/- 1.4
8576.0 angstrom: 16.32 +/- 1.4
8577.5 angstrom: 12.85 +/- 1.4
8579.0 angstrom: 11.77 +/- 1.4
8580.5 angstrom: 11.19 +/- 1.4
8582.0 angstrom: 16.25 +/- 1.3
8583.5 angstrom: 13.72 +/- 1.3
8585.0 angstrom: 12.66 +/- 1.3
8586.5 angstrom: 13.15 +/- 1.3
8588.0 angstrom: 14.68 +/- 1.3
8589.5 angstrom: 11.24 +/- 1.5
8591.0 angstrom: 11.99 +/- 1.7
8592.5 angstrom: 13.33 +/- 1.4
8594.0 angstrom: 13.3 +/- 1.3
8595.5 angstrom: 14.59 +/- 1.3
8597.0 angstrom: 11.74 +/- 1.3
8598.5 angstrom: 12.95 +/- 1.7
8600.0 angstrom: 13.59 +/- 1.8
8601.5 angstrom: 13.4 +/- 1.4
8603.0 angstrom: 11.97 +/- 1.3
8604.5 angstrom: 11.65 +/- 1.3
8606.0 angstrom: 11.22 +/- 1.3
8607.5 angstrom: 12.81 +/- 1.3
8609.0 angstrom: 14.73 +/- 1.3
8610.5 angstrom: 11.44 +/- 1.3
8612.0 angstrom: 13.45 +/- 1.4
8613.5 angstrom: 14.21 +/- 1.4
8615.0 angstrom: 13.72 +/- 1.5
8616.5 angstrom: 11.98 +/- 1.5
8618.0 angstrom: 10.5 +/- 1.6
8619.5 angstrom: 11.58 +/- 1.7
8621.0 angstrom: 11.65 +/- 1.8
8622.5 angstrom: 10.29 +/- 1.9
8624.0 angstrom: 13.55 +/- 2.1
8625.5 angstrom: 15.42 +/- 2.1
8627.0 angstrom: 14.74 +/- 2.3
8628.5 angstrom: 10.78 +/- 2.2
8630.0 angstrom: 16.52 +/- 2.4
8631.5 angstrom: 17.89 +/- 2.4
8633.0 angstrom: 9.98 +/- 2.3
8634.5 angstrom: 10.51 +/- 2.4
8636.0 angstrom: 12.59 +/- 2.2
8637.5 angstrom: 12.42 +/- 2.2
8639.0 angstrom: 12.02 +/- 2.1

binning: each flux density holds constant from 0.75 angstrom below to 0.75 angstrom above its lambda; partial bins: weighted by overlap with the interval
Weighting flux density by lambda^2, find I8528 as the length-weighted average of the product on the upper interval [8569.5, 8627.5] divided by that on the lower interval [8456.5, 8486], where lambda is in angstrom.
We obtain 1.06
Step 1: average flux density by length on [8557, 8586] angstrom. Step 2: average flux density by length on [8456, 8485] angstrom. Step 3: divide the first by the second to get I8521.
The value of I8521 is 1.05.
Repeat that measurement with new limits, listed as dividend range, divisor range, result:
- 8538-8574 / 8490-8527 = 0.97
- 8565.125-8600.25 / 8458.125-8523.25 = 1.00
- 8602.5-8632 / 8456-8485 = 1.03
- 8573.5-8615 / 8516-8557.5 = 1.00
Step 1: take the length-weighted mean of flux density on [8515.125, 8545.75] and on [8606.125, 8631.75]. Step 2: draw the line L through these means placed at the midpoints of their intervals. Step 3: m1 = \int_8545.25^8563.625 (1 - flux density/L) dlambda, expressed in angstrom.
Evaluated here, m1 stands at 0.3 angstrom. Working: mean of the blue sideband 13.3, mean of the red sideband 13.1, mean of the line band 13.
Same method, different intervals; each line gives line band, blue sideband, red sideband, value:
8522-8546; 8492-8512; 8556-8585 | 0.4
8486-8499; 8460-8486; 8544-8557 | -1.3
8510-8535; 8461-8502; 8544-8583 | -0.1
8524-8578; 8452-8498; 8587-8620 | -2.0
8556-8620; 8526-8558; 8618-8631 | 0.8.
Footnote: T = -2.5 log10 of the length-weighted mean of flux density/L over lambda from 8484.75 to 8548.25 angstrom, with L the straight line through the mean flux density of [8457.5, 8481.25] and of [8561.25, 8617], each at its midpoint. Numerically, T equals -0.07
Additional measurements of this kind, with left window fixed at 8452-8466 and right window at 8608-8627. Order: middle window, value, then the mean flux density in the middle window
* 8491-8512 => -0.10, 13.7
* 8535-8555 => -0.07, 13.5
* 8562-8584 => -0.05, 13.4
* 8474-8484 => -0.01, 12.6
